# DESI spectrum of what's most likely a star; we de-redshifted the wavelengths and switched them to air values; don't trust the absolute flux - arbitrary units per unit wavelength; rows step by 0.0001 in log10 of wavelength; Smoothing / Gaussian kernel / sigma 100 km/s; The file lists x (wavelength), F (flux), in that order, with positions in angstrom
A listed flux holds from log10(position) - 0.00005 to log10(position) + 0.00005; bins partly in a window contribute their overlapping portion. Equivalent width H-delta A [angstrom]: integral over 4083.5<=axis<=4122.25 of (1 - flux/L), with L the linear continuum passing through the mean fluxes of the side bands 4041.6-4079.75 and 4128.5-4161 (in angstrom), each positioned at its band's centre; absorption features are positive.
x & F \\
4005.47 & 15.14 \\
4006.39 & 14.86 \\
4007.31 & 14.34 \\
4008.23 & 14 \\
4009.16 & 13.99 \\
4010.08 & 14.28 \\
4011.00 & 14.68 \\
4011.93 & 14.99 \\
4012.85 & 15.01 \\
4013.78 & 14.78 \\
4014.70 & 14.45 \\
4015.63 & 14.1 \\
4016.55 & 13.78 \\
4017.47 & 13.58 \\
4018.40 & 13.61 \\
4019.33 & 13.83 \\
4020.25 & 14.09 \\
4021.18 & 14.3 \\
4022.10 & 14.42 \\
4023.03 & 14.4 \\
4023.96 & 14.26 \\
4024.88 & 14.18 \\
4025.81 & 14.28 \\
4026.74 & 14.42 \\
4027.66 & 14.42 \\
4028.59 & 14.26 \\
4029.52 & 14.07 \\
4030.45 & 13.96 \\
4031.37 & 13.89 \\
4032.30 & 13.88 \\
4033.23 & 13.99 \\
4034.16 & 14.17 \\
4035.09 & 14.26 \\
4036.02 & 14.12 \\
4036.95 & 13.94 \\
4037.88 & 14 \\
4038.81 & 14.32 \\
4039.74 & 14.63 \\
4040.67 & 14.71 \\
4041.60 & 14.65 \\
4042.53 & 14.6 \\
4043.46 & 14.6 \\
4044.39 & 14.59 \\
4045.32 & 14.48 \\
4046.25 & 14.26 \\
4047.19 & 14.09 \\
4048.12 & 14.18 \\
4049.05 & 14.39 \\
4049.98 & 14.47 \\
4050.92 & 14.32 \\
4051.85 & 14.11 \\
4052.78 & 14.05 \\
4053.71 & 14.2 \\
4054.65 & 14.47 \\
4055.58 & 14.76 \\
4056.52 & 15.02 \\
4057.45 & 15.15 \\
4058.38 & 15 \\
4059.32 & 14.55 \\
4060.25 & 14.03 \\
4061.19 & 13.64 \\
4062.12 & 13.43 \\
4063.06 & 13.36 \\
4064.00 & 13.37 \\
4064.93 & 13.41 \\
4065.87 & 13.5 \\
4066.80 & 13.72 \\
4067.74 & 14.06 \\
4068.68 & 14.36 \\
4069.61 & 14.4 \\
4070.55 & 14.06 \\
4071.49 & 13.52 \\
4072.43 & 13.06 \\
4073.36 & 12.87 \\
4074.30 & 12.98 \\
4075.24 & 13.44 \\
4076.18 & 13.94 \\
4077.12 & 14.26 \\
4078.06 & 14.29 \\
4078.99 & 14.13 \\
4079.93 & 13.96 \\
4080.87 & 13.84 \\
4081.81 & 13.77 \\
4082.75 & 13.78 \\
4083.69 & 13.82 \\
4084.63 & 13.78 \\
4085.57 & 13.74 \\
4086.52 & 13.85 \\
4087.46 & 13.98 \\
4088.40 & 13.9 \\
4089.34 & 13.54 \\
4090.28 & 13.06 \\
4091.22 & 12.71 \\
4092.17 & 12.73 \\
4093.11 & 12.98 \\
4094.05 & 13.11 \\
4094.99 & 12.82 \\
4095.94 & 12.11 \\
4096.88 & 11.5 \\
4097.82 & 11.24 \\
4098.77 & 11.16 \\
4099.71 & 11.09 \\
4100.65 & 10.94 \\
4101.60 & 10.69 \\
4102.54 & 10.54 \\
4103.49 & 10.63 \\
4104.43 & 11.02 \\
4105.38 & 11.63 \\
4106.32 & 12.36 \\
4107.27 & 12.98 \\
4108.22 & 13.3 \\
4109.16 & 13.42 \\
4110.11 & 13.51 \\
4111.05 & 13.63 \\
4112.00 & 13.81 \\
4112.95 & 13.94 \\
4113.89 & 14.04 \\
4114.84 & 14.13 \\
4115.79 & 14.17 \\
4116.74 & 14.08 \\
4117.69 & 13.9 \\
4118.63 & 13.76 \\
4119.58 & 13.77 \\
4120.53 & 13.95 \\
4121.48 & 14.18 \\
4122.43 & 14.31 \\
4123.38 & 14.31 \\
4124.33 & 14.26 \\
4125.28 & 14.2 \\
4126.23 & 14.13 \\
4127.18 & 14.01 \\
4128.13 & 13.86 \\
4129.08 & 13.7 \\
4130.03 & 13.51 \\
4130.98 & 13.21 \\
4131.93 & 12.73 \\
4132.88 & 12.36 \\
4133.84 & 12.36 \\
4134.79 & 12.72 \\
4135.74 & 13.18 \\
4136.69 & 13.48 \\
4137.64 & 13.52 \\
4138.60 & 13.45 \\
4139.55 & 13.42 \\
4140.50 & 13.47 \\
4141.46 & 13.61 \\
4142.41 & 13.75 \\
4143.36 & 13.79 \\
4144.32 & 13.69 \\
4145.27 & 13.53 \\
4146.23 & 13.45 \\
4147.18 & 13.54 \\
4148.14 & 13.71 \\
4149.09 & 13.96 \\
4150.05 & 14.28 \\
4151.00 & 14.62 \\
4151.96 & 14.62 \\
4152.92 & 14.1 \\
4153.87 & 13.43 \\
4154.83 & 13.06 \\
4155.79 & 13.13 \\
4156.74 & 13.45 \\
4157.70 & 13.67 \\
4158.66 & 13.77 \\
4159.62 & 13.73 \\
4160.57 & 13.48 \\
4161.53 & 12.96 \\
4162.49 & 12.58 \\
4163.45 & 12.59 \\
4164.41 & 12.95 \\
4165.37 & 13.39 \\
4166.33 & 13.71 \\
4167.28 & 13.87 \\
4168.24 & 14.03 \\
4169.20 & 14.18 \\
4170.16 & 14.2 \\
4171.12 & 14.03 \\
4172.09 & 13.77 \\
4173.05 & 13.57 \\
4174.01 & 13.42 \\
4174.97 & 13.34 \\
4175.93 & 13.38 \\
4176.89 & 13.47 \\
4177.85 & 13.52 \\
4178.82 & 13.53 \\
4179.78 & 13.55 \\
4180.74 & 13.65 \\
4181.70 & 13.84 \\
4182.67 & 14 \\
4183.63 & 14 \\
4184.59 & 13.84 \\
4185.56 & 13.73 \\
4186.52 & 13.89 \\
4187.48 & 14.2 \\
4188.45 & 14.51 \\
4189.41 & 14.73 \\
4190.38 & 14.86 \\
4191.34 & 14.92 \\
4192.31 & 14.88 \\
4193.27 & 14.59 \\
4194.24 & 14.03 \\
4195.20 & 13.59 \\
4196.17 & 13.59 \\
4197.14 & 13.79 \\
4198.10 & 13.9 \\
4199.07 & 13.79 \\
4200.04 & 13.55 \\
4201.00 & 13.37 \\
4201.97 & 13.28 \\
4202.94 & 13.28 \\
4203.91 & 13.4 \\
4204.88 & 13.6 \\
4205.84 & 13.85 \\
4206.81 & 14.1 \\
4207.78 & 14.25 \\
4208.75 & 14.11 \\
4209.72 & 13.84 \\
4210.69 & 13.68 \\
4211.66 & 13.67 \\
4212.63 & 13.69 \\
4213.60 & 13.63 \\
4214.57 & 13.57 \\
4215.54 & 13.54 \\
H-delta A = 2.5 angstrom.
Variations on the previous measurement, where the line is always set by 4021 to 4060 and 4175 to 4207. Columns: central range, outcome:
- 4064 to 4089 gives 0.8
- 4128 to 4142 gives 0.8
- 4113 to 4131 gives 0.1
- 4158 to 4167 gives 0.5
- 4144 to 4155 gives 0.1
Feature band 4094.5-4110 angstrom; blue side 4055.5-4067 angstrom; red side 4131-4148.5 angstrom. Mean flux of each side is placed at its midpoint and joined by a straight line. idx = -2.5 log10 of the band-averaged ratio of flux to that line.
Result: 0.16 mag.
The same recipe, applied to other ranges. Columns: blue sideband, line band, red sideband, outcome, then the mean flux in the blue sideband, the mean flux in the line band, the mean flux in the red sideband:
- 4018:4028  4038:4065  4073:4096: -0.03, 14.2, 14.3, 13.5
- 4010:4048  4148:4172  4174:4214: 0.02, 14.3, 13.7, 13.9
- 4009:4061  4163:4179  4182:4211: 0.03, 14.3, 13.6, 14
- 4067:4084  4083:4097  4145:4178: 0.04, 13.8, 13.2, 13.6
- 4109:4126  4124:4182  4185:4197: 0.04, 14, 13.6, 14.3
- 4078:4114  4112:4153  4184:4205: -0.04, 12.8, 13.7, 14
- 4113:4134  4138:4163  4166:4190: 0.02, 13.8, 13.6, 13.8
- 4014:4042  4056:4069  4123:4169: 0.00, 14.2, 14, 13.6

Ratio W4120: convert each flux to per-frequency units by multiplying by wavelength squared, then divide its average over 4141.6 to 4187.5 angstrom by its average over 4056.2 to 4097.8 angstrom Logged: 1.0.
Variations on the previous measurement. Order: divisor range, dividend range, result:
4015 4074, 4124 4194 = 1.02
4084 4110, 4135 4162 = 1.13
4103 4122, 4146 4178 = 1.05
